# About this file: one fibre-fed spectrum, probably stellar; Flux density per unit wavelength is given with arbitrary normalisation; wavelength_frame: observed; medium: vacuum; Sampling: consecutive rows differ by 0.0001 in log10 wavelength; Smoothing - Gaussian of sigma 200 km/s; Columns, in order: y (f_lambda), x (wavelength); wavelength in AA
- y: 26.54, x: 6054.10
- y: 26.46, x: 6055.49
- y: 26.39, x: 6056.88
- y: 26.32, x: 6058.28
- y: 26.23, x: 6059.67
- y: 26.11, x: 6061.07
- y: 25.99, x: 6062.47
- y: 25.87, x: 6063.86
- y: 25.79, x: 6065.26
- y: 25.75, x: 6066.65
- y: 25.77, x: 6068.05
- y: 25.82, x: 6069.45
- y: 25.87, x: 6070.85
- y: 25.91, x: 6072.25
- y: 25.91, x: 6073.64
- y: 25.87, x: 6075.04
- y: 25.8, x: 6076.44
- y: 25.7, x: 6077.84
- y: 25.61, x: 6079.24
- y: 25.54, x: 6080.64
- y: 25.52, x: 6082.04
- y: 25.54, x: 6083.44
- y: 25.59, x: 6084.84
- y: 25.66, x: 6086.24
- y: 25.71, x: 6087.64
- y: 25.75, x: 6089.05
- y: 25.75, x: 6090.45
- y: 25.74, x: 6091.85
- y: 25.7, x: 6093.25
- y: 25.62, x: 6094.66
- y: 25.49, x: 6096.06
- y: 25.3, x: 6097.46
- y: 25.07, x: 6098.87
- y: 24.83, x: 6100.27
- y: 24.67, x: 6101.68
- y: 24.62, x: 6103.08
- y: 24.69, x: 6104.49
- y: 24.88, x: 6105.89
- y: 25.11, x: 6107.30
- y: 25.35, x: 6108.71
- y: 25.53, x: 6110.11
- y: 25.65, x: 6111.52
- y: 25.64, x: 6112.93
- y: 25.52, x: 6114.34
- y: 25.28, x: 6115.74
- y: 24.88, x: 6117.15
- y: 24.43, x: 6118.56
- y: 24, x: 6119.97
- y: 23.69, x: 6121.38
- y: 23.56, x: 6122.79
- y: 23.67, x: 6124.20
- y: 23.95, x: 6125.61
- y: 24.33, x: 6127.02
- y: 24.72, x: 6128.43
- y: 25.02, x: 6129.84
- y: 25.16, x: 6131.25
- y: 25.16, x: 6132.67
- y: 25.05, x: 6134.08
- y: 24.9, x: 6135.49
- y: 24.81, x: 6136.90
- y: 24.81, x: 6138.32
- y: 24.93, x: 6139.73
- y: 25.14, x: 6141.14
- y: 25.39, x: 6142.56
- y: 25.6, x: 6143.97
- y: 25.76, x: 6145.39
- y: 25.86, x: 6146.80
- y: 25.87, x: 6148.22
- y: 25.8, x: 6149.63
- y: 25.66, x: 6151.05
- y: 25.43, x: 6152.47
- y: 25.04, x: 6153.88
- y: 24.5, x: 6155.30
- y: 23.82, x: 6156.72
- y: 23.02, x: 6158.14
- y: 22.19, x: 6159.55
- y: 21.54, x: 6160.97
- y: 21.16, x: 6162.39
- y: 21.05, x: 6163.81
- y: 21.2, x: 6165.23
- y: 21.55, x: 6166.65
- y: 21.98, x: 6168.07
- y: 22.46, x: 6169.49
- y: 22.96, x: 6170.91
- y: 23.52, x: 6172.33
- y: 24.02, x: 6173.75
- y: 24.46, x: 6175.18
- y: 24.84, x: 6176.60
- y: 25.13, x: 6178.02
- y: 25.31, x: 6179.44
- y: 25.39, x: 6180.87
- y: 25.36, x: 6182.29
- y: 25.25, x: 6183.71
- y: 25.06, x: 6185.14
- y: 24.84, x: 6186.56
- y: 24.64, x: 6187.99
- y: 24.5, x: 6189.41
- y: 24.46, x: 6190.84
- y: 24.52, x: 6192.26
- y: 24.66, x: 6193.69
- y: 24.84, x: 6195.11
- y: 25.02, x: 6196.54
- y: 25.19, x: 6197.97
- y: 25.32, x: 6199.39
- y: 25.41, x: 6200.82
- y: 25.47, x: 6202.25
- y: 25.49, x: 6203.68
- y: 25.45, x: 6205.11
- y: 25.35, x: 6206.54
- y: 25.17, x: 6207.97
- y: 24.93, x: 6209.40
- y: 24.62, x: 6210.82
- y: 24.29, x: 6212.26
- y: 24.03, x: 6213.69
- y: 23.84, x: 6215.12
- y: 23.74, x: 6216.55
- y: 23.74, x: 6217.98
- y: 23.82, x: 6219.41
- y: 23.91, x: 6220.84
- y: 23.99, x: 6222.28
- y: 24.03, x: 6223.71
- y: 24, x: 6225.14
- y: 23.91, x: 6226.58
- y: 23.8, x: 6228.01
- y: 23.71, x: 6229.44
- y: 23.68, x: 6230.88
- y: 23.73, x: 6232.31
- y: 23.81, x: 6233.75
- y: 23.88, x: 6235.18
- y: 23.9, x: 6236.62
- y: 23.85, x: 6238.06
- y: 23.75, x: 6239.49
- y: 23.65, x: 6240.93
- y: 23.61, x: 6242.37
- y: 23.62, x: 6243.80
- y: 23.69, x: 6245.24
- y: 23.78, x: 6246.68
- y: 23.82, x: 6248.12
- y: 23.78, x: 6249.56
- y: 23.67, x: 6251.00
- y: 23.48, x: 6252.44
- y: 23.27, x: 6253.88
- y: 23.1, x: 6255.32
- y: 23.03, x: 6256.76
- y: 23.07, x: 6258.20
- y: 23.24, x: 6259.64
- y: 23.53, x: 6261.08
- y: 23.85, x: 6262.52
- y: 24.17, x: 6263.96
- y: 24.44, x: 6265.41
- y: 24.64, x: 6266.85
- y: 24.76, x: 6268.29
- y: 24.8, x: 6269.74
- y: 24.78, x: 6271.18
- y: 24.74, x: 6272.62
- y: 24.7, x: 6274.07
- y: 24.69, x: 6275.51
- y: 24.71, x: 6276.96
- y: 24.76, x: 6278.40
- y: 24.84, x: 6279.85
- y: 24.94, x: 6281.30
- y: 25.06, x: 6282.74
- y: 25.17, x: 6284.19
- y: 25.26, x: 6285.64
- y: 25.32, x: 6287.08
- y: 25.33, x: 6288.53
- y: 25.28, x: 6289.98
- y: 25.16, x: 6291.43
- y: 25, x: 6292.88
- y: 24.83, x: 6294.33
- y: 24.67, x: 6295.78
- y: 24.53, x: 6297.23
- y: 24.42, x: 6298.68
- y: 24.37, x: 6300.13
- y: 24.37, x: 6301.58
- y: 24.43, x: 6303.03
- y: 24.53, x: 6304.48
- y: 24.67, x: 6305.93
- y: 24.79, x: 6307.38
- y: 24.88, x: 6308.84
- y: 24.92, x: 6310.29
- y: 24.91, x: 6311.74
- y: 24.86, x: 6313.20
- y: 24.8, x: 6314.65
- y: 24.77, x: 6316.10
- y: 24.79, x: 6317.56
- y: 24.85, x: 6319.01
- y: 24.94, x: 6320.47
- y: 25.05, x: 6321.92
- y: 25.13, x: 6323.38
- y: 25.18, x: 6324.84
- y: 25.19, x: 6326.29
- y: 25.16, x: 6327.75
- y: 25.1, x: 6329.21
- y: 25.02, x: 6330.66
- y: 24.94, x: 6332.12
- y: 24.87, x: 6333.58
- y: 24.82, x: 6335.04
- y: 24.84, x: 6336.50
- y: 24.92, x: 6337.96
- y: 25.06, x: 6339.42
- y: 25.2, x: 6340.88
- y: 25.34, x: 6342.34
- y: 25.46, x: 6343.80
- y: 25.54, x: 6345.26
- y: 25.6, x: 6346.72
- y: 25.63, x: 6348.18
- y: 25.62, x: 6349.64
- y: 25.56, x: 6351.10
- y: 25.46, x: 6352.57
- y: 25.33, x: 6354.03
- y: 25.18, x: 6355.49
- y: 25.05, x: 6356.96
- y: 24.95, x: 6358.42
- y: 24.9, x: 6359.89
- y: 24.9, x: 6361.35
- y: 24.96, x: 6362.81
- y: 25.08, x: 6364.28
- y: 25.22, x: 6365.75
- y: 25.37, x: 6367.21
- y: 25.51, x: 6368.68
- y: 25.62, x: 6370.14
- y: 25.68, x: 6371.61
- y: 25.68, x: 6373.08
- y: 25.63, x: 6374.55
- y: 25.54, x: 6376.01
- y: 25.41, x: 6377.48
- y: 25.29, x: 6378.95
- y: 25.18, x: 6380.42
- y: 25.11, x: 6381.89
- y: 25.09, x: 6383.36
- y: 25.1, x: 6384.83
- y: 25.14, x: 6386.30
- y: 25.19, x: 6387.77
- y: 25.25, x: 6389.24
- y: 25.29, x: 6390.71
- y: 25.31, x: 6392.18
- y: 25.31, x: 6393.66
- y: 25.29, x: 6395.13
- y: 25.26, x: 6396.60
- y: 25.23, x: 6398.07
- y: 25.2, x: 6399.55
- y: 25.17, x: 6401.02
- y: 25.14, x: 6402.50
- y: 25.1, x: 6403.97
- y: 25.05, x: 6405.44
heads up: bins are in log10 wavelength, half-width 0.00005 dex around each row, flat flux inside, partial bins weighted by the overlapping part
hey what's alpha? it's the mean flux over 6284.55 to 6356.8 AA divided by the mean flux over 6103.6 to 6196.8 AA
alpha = 1.02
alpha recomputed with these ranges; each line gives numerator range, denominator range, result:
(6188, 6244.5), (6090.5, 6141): 0.98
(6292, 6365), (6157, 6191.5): 1.06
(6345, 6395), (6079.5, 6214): 1.02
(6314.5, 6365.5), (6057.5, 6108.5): 0.98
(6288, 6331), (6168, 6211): 1.00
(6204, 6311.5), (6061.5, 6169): 0.98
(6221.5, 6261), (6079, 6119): 0.93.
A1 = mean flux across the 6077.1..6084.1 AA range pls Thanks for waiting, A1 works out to 25.6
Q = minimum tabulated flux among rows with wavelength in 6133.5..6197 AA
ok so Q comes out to 21.05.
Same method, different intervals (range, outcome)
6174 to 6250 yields 23.61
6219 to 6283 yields 23.03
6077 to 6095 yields 25.52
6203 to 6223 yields 23.74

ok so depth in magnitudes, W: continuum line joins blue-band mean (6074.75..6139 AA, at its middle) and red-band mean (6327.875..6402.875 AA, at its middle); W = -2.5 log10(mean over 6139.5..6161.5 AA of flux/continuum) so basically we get 0.02 mag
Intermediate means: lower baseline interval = 25.1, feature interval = 24.7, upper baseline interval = 25.2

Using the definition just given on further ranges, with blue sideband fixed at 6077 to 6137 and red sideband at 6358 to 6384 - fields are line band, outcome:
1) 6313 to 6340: 0.012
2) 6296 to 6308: 0.031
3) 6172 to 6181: 0.021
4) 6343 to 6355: -0.011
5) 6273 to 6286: 0.015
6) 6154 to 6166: 0.123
